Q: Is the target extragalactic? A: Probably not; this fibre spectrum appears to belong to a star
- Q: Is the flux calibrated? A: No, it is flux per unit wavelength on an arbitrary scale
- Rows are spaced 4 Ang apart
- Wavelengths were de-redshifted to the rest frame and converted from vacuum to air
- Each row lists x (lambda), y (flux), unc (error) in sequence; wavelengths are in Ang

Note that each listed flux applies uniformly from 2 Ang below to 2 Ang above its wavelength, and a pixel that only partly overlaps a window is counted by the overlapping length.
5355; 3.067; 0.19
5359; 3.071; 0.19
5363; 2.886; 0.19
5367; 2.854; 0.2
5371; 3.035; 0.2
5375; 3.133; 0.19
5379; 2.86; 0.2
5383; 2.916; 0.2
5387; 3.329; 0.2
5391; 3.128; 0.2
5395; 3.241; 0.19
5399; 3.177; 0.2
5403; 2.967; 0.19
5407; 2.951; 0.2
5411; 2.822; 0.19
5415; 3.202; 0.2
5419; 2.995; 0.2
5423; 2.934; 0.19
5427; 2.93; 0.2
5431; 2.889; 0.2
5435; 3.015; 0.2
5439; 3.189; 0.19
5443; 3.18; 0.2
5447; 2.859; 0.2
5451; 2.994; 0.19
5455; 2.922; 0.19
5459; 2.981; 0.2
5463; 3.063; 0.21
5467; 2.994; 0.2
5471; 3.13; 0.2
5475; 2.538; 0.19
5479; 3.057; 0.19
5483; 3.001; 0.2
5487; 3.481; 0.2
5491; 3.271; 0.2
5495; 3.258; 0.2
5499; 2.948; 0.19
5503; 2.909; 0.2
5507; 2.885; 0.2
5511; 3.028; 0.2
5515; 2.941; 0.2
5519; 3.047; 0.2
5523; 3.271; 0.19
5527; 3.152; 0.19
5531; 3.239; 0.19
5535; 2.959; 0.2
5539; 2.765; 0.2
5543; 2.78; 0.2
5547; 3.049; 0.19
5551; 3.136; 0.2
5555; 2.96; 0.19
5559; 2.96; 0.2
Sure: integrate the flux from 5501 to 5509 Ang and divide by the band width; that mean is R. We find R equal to 2.9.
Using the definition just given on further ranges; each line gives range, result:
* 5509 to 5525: 3.07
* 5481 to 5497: 3.25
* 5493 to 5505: 3.04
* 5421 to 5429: 2.93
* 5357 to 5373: 2.96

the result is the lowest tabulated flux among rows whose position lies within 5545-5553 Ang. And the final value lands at 3.049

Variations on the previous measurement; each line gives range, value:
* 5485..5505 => 2.909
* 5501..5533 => 2.885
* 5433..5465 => 2.859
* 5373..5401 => 2.86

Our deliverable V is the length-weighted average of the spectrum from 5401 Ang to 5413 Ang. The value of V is 2.91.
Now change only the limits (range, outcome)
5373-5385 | 2.97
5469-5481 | 2.91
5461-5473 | 3.06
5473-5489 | 3.02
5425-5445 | 3.04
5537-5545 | 2.77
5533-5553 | 2.94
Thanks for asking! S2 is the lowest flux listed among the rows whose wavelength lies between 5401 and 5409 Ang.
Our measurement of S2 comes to 2.951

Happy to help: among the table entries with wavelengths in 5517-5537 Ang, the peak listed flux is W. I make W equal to 3.271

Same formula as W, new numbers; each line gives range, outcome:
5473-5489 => 3.481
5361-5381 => 3.133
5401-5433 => 3.202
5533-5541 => 2.959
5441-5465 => 3.18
